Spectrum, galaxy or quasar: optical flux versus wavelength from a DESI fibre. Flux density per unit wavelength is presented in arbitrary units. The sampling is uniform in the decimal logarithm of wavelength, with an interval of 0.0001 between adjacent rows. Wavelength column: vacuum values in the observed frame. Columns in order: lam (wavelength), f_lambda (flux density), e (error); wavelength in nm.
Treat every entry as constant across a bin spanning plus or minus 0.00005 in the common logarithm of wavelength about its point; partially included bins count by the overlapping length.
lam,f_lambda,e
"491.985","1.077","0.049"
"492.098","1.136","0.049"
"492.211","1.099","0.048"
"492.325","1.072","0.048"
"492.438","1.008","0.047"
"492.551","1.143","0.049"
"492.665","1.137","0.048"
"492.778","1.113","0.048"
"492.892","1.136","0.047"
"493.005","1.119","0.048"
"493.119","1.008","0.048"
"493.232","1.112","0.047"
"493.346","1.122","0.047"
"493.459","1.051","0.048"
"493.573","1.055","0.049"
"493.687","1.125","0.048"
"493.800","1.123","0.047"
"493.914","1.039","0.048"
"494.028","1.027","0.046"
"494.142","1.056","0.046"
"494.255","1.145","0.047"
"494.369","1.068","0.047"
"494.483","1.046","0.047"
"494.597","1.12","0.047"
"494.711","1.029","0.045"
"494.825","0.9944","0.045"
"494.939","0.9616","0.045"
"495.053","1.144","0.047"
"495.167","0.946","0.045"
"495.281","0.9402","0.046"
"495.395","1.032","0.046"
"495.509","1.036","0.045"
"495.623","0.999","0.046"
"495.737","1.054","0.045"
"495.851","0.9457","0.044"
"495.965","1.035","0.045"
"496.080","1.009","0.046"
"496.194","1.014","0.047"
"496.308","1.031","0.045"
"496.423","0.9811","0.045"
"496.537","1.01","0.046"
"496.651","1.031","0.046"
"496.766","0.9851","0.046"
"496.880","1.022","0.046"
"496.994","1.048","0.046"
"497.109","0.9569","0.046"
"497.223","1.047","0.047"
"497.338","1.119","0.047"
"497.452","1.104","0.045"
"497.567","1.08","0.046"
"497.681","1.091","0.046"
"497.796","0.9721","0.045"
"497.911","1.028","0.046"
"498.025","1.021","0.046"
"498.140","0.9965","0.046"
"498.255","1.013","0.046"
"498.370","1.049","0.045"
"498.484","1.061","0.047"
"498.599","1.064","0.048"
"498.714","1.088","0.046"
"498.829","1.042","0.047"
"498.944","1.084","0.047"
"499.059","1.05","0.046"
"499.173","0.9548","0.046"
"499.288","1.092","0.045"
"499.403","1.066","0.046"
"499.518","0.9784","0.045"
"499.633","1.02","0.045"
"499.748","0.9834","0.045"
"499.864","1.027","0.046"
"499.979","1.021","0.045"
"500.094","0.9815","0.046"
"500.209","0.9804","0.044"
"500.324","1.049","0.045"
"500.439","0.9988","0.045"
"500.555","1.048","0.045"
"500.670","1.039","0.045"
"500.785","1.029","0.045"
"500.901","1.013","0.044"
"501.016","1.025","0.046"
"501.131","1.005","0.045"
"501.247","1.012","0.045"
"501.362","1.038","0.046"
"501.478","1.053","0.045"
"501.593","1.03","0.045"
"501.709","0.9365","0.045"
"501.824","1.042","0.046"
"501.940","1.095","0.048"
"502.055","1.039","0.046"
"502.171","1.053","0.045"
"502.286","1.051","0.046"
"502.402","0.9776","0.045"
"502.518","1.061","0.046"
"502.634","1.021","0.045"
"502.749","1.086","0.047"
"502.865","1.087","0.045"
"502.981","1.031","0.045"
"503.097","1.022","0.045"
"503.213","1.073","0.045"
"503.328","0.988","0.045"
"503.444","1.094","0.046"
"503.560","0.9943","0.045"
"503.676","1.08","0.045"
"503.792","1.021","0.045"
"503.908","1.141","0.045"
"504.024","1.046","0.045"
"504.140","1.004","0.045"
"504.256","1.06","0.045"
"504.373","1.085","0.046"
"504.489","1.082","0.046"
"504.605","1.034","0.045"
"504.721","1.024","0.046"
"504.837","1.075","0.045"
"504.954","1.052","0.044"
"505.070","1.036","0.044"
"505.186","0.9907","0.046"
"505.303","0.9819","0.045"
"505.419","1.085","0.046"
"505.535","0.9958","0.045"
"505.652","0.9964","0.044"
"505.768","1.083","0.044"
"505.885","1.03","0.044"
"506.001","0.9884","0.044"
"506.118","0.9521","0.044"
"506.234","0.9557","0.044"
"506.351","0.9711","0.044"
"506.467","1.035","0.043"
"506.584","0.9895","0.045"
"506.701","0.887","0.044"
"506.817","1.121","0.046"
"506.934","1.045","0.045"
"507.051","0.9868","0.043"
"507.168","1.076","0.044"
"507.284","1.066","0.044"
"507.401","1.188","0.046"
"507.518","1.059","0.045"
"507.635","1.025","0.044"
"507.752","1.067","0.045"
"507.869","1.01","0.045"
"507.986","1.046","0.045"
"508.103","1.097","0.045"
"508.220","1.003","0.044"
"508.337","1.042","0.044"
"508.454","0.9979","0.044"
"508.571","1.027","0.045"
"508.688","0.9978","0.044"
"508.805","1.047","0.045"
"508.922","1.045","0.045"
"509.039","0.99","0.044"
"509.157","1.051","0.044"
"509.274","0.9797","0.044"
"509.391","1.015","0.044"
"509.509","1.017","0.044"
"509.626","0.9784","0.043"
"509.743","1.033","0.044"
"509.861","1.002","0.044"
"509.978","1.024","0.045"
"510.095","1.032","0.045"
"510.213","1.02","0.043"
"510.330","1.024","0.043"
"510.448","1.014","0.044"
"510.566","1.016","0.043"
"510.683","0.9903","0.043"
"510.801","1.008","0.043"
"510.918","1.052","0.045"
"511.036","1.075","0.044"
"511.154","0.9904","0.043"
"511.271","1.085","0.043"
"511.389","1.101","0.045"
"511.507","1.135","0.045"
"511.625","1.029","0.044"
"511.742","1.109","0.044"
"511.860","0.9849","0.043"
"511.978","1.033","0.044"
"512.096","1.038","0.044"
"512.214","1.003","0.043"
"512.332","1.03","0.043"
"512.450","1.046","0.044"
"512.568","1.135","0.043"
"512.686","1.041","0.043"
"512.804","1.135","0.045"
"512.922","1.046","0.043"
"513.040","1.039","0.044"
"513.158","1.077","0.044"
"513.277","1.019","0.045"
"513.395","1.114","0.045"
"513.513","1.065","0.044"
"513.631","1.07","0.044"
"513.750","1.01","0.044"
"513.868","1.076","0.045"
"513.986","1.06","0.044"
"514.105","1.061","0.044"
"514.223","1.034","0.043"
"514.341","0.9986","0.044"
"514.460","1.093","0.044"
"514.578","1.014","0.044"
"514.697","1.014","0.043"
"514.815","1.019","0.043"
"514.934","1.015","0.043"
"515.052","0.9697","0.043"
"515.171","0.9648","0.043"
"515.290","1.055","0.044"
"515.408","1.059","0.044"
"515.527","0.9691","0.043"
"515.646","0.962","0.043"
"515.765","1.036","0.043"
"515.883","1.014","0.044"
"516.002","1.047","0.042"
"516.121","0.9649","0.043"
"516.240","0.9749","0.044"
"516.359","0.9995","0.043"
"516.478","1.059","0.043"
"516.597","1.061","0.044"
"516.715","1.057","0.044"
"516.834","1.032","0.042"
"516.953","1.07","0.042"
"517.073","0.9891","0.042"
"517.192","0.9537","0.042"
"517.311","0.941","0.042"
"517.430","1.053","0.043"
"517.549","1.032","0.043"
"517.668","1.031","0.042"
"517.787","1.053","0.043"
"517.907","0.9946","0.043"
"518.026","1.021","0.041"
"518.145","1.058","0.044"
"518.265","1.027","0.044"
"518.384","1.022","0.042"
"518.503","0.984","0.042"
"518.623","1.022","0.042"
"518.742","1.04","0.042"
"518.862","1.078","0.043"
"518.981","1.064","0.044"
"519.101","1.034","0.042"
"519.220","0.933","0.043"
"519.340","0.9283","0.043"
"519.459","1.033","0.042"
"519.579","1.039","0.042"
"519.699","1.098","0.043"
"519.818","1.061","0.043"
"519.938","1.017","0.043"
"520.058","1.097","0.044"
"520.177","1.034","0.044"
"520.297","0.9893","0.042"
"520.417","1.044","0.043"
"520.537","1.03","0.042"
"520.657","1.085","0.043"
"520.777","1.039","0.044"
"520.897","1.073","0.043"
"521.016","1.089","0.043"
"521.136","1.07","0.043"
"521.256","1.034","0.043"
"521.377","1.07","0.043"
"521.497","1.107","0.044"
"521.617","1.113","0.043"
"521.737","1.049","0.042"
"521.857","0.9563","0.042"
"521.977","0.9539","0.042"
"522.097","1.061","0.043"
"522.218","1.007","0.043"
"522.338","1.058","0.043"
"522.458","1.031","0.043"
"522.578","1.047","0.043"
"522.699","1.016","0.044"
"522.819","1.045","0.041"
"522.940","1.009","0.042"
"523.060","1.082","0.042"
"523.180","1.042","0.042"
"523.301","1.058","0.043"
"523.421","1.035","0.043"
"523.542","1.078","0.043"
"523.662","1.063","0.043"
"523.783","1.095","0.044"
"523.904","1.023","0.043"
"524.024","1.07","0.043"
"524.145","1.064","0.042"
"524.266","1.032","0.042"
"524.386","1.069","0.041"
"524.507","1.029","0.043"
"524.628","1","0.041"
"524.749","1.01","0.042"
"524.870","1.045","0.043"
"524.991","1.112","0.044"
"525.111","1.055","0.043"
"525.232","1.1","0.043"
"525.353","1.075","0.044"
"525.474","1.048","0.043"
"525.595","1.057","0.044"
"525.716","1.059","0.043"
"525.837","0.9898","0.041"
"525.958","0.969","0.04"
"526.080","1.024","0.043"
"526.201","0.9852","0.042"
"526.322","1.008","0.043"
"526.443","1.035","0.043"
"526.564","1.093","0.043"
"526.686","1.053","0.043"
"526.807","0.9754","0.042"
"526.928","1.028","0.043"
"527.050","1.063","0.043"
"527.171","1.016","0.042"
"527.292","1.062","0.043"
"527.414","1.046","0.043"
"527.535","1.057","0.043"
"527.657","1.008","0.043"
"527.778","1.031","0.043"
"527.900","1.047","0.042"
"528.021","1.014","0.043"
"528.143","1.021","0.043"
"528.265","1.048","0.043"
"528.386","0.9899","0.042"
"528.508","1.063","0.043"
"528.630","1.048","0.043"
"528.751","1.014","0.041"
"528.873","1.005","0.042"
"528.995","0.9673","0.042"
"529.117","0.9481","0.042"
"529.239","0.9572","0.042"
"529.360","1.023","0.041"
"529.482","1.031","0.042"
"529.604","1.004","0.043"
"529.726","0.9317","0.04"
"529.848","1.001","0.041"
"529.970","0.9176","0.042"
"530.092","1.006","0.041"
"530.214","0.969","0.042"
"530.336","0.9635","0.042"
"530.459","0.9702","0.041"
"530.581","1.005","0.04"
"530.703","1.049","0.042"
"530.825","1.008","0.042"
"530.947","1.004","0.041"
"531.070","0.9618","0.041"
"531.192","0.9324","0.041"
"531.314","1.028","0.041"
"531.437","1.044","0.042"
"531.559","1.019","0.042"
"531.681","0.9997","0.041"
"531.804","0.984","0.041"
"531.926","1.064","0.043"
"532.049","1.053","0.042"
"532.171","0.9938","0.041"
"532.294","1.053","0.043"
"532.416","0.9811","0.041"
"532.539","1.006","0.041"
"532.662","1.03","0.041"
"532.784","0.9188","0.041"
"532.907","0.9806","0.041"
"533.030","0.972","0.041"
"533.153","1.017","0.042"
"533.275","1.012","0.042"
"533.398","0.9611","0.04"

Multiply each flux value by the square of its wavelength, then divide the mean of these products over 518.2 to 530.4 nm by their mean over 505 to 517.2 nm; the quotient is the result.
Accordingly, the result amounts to 1.05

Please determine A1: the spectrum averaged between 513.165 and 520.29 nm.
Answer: 1.03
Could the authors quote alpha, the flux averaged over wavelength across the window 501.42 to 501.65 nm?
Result 1.04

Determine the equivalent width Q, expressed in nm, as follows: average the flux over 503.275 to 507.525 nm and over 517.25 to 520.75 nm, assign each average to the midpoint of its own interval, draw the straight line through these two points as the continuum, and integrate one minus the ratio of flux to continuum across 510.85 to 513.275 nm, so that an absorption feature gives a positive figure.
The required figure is -0.06 nm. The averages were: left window 1.03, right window 1.03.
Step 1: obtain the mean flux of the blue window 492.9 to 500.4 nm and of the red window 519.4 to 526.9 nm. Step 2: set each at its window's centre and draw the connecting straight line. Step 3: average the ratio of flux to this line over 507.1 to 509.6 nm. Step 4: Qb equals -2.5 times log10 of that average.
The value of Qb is 0.00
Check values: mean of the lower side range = 1.04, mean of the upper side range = 1.04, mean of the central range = 1.04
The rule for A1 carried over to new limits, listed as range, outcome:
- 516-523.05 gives 1.03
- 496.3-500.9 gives 1.03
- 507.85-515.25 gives 1.04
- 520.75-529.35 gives 1.04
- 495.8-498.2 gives 1.03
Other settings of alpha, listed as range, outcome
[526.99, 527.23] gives 1.04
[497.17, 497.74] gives 1.09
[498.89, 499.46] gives 1.05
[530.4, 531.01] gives 1.01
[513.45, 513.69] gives 1.07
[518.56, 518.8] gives 1.03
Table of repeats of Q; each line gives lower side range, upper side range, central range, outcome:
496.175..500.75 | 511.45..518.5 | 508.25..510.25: 0.03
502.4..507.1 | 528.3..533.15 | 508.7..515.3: -0.10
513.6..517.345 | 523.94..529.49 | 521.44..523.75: -0.04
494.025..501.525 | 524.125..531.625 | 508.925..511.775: -0.02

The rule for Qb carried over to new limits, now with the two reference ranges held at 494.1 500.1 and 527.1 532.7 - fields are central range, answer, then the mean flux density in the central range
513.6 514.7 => -0.03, 1.04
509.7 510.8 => 0.01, 1.02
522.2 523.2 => -0.03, 1.04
